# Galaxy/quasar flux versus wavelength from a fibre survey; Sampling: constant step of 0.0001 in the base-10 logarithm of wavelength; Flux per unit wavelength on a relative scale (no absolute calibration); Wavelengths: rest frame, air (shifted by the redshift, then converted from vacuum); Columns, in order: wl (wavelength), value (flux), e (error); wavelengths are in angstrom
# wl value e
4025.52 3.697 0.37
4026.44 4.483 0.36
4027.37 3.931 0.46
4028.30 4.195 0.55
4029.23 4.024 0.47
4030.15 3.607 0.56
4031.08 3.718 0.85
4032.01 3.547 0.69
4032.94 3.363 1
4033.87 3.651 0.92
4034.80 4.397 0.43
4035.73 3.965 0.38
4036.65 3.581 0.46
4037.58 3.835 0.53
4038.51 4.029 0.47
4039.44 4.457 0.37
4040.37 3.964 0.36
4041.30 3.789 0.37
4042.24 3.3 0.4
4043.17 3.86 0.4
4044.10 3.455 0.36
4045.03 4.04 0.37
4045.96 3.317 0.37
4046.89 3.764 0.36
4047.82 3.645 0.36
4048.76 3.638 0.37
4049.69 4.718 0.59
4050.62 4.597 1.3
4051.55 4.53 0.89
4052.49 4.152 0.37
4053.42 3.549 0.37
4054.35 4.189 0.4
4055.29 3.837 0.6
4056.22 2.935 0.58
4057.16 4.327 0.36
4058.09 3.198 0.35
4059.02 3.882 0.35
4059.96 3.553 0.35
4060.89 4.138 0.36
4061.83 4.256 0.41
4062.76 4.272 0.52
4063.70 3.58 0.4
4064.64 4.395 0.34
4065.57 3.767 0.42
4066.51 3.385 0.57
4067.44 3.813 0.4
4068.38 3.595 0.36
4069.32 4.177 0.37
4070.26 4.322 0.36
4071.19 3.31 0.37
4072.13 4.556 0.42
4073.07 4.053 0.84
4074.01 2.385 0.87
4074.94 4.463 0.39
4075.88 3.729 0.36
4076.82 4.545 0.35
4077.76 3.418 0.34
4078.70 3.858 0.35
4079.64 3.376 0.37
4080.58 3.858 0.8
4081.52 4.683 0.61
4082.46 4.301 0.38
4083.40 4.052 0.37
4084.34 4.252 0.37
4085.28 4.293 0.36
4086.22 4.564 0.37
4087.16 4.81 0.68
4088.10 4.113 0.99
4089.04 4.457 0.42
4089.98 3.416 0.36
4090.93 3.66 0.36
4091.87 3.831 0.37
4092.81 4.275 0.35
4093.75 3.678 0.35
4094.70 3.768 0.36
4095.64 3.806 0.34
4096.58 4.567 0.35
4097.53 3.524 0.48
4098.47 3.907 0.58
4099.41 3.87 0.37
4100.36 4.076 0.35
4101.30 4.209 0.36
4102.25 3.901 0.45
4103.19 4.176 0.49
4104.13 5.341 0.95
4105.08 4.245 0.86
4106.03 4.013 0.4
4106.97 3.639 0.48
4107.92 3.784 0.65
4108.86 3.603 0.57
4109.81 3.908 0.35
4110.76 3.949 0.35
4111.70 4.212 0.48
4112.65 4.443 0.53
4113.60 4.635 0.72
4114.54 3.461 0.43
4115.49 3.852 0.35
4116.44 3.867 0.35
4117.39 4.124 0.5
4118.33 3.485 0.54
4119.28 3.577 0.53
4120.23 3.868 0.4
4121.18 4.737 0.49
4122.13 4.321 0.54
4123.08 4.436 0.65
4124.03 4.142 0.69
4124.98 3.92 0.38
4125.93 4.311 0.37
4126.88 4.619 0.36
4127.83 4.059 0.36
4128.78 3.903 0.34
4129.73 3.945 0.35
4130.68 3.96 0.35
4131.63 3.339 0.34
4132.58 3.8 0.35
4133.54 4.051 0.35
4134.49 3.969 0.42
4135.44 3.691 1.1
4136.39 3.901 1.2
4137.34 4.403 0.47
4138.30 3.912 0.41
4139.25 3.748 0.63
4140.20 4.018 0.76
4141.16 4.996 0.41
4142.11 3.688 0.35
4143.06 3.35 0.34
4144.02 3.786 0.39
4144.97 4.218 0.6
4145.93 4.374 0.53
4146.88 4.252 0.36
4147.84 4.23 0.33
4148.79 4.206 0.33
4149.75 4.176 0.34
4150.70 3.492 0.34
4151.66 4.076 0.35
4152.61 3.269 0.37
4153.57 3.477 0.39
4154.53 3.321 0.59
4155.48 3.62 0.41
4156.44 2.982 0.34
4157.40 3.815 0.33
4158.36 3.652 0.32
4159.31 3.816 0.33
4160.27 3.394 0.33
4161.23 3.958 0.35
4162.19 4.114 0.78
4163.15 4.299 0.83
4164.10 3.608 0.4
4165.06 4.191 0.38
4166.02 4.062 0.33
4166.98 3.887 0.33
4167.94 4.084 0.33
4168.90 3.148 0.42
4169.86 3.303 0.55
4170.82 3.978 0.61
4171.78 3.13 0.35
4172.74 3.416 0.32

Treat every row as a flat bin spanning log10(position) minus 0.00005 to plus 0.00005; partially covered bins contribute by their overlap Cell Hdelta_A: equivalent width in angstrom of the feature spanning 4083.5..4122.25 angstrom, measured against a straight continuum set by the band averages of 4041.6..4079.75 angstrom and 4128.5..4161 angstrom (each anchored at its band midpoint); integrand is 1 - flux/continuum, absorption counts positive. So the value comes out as -2.0 angstrom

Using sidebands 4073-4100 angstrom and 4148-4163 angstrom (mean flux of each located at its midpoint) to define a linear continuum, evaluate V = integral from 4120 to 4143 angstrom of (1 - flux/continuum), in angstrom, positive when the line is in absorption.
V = -1.5 angstrom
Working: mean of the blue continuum 3.98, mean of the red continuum 3.72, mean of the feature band 4.06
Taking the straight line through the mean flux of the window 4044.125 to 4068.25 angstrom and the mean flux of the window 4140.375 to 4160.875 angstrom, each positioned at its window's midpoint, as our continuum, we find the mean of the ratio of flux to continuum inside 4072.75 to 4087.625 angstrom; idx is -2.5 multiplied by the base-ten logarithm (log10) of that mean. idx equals -0.05 mag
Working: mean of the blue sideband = 3.89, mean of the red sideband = 3.82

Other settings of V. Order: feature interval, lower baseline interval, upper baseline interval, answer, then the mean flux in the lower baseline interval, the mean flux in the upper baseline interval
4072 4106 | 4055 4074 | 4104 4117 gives -1.0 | 3.83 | 4.03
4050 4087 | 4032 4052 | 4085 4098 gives 0.1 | 3.89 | 4.05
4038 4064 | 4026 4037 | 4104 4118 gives 0.1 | 3.87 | 4.03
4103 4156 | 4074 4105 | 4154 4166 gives -1.6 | 4.06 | 3.74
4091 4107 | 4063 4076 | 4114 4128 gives -0.4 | 3.83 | 4.06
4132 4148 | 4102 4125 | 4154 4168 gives -0.4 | 4.07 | 3.78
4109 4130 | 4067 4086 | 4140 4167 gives -0.9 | 3.96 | 3.87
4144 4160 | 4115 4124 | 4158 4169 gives 0.5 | 4.03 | 3.88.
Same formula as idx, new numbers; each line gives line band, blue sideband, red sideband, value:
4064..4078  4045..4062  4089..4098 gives 0.006 mag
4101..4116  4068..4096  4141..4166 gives -0.039 mag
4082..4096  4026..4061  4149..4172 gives -0.076 mag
